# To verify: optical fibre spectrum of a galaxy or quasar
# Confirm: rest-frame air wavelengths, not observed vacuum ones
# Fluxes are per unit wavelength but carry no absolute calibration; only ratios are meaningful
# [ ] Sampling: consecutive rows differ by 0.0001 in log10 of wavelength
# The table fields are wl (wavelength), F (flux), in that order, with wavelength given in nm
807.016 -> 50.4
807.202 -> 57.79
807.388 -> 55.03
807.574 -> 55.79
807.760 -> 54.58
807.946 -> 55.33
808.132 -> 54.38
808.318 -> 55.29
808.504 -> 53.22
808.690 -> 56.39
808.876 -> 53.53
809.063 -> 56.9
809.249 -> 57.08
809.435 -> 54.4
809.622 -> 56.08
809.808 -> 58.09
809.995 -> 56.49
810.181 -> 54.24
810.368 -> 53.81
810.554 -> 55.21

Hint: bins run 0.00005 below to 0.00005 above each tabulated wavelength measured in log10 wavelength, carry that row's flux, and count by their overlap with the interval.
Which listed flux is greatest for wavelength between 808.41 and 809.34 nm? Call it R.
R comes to 57.08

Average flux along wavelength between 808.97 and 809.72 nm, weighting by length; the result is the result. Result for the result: 56.2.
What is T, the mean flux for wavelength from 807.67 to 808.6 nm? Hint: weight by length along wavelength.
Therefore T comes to 54.6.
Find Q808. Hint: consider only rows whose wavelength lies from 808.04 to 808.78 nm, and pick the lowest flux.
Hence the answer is 53.22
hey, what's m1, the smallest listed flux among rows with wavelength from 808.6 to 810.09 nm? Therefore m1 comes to 53.53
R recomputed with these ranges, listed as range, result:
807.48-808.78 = 56.39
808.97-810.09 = 58.09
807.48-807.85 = 55.79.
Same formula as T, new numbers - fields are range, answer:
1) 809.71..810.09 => 57.3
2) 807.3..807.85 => 55.1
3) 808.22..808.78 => 55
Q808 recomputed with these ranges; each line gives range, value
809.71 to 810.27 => 54.24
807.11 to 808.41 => 54.38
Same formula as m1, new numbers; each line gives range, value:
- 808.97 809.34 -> 56.9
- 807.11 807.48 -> 55.03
